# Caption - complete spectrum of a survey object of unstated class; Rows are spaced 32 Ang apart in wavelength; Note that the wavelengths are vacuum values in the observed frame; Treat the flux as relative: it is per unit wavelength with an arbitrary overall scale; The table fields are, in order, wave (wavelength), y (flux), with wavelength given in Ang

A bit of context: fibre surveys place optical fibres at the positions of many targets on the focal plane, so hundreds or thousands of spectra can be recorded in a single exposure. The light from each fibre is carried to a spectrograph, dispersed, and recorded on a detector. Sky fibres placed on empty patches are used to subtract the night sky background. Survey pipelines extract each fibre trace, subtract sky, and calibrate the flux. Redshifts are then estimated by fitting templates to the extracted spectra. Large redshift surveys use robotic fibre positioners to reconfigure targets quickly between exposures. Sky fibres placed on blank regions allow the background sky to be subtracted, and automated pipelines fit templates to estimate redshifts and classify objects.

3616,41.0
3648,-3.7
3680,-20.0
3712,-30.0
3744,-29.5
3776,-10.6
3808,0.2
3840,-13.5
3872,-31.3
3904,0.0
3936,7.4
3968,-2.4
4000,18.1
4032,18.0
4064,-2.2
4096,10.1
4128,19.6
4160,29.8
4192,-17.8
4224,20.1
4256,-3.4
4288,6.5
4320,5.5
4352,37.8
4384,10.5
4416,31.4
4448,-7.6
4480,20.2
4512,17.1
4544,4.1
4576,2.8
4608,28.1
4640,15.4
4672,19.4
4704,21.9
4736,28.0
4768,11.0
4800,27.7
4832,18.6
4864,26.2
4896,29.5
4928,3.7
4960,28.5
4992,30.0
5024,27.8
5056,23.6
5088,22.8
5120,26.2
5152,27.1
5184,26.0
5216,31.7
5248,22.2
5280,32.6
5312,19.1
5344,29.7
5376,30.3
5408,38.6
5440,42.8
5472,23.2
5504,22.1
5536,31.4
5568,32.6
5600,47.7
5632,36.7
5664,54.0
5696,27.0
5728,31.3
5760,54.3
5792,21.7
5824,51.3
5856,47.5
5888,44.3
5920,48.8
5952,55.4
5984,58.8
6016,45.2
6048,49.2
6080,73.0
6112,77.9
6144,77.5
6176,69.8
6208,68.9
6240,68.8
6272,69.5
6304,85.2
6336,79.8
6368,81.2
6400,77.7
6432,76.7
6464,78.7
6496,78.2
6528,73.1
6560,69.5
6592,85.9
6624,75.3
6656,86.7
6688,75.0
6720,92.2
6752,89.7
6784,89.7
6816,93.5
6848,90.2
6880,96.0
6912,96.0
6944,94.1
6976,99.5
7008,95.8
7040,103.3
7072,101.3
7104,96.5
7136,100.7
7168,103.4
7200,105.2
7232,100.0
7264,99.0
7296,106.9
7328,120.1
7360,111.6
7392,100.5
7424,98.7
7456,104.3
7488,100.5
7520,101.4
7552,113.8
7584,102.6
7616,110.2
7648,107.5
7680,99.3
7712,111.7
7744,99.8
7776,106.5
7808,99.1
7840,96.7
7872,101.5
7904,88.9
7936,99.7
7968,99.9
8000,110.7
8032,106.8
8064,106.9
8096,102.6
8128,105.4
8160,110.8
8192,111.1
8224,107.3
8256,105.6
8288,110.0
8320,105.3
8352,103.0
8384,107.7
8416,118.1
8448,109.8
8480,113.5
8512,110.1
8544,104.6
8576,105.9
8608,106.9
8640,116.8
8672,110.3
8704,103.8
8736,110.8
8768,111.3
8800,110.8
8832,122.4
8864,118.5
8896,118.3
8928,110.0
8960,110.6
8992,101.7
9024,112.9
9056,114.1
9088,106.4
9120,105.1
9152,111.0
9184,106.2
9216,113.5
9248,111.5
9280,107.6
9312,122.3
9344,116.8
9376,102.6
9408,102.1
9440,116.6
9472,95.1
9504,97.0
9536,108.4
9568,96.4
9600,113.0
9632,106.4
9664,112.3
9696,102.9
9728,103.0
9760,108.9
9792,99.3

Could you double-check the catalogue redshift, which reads 0.52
